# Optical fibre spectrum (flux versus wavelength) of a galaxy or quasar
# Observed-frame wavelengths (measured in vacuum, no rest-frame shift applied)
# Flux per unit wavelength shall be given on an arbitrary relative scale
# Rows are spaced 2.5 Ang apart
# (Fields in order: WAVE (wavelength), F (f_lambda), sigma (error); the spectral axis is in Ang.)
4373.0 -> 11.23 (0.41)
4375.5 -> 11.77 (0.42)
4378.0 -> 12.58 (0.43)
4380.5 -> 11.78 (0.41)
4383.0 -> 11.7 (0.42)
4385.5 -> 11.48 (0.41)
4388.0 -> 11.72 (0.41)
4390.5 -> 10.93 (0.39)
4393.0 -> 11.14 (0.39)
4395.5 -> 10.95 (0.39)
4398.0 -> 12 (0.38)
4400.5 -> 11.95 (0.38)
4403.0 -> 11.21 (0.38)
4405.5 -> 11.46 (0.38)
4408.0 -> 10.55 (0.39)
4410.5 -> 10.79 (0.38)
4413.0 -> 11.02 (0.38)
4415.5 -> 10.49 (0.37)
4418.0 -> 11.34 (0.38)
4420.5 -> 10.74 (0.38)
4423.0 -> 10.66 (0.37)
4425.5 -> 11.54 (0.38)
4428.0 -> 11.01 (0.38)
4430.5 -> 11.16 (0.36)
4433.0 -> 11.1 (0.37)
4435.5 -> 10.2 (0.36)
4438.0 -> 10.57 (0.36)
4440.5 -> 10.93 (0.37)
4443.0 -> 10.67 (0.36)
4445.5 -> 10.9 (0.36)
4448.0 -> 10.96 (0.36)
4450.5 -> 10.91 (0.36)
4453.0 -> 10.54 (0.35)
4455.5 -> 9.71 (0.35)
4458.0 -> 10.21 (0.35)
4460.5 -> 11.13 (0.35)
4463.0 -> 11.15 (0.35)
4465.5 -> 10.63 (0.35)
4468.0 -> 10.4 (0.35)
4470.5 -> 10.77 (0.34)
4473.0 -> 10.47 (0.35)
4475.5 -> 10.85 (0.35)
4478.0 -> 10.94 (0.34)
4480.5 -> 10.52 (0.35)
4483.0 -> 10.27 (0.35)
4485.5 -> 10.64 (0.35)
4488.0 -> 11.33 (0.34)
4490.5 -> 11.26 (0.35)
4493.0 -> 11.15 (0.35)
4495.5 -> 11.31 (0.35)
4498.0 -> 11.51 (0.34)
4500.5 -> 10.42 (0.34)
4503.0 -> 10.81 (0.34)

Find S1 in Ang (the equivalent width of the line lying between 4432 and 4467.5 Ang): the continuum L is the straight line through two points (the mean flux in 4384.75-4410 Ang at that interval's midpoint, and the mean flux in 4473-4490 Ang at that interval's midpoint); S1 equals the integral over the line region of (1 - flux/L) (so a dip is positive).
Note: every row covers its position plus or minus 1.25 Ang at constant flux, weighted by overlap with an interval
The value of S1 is 0.9 Ang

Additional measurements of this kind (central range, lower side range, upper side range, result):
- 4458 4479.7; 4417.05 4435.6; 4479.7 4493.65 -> 0.3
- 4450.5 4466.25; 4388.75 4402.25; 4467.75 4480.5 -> 0.4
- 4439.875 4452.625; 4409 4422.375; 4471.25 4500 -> 0.0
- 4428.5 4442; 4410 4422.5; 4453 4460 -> -0.3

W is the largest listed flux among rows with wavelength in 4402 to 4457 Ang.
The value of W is 11.54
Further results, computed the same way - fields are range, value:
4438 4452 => 10.96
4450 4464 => 11.15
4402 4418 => 11.46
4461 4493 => 11.33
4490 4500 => 11.51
